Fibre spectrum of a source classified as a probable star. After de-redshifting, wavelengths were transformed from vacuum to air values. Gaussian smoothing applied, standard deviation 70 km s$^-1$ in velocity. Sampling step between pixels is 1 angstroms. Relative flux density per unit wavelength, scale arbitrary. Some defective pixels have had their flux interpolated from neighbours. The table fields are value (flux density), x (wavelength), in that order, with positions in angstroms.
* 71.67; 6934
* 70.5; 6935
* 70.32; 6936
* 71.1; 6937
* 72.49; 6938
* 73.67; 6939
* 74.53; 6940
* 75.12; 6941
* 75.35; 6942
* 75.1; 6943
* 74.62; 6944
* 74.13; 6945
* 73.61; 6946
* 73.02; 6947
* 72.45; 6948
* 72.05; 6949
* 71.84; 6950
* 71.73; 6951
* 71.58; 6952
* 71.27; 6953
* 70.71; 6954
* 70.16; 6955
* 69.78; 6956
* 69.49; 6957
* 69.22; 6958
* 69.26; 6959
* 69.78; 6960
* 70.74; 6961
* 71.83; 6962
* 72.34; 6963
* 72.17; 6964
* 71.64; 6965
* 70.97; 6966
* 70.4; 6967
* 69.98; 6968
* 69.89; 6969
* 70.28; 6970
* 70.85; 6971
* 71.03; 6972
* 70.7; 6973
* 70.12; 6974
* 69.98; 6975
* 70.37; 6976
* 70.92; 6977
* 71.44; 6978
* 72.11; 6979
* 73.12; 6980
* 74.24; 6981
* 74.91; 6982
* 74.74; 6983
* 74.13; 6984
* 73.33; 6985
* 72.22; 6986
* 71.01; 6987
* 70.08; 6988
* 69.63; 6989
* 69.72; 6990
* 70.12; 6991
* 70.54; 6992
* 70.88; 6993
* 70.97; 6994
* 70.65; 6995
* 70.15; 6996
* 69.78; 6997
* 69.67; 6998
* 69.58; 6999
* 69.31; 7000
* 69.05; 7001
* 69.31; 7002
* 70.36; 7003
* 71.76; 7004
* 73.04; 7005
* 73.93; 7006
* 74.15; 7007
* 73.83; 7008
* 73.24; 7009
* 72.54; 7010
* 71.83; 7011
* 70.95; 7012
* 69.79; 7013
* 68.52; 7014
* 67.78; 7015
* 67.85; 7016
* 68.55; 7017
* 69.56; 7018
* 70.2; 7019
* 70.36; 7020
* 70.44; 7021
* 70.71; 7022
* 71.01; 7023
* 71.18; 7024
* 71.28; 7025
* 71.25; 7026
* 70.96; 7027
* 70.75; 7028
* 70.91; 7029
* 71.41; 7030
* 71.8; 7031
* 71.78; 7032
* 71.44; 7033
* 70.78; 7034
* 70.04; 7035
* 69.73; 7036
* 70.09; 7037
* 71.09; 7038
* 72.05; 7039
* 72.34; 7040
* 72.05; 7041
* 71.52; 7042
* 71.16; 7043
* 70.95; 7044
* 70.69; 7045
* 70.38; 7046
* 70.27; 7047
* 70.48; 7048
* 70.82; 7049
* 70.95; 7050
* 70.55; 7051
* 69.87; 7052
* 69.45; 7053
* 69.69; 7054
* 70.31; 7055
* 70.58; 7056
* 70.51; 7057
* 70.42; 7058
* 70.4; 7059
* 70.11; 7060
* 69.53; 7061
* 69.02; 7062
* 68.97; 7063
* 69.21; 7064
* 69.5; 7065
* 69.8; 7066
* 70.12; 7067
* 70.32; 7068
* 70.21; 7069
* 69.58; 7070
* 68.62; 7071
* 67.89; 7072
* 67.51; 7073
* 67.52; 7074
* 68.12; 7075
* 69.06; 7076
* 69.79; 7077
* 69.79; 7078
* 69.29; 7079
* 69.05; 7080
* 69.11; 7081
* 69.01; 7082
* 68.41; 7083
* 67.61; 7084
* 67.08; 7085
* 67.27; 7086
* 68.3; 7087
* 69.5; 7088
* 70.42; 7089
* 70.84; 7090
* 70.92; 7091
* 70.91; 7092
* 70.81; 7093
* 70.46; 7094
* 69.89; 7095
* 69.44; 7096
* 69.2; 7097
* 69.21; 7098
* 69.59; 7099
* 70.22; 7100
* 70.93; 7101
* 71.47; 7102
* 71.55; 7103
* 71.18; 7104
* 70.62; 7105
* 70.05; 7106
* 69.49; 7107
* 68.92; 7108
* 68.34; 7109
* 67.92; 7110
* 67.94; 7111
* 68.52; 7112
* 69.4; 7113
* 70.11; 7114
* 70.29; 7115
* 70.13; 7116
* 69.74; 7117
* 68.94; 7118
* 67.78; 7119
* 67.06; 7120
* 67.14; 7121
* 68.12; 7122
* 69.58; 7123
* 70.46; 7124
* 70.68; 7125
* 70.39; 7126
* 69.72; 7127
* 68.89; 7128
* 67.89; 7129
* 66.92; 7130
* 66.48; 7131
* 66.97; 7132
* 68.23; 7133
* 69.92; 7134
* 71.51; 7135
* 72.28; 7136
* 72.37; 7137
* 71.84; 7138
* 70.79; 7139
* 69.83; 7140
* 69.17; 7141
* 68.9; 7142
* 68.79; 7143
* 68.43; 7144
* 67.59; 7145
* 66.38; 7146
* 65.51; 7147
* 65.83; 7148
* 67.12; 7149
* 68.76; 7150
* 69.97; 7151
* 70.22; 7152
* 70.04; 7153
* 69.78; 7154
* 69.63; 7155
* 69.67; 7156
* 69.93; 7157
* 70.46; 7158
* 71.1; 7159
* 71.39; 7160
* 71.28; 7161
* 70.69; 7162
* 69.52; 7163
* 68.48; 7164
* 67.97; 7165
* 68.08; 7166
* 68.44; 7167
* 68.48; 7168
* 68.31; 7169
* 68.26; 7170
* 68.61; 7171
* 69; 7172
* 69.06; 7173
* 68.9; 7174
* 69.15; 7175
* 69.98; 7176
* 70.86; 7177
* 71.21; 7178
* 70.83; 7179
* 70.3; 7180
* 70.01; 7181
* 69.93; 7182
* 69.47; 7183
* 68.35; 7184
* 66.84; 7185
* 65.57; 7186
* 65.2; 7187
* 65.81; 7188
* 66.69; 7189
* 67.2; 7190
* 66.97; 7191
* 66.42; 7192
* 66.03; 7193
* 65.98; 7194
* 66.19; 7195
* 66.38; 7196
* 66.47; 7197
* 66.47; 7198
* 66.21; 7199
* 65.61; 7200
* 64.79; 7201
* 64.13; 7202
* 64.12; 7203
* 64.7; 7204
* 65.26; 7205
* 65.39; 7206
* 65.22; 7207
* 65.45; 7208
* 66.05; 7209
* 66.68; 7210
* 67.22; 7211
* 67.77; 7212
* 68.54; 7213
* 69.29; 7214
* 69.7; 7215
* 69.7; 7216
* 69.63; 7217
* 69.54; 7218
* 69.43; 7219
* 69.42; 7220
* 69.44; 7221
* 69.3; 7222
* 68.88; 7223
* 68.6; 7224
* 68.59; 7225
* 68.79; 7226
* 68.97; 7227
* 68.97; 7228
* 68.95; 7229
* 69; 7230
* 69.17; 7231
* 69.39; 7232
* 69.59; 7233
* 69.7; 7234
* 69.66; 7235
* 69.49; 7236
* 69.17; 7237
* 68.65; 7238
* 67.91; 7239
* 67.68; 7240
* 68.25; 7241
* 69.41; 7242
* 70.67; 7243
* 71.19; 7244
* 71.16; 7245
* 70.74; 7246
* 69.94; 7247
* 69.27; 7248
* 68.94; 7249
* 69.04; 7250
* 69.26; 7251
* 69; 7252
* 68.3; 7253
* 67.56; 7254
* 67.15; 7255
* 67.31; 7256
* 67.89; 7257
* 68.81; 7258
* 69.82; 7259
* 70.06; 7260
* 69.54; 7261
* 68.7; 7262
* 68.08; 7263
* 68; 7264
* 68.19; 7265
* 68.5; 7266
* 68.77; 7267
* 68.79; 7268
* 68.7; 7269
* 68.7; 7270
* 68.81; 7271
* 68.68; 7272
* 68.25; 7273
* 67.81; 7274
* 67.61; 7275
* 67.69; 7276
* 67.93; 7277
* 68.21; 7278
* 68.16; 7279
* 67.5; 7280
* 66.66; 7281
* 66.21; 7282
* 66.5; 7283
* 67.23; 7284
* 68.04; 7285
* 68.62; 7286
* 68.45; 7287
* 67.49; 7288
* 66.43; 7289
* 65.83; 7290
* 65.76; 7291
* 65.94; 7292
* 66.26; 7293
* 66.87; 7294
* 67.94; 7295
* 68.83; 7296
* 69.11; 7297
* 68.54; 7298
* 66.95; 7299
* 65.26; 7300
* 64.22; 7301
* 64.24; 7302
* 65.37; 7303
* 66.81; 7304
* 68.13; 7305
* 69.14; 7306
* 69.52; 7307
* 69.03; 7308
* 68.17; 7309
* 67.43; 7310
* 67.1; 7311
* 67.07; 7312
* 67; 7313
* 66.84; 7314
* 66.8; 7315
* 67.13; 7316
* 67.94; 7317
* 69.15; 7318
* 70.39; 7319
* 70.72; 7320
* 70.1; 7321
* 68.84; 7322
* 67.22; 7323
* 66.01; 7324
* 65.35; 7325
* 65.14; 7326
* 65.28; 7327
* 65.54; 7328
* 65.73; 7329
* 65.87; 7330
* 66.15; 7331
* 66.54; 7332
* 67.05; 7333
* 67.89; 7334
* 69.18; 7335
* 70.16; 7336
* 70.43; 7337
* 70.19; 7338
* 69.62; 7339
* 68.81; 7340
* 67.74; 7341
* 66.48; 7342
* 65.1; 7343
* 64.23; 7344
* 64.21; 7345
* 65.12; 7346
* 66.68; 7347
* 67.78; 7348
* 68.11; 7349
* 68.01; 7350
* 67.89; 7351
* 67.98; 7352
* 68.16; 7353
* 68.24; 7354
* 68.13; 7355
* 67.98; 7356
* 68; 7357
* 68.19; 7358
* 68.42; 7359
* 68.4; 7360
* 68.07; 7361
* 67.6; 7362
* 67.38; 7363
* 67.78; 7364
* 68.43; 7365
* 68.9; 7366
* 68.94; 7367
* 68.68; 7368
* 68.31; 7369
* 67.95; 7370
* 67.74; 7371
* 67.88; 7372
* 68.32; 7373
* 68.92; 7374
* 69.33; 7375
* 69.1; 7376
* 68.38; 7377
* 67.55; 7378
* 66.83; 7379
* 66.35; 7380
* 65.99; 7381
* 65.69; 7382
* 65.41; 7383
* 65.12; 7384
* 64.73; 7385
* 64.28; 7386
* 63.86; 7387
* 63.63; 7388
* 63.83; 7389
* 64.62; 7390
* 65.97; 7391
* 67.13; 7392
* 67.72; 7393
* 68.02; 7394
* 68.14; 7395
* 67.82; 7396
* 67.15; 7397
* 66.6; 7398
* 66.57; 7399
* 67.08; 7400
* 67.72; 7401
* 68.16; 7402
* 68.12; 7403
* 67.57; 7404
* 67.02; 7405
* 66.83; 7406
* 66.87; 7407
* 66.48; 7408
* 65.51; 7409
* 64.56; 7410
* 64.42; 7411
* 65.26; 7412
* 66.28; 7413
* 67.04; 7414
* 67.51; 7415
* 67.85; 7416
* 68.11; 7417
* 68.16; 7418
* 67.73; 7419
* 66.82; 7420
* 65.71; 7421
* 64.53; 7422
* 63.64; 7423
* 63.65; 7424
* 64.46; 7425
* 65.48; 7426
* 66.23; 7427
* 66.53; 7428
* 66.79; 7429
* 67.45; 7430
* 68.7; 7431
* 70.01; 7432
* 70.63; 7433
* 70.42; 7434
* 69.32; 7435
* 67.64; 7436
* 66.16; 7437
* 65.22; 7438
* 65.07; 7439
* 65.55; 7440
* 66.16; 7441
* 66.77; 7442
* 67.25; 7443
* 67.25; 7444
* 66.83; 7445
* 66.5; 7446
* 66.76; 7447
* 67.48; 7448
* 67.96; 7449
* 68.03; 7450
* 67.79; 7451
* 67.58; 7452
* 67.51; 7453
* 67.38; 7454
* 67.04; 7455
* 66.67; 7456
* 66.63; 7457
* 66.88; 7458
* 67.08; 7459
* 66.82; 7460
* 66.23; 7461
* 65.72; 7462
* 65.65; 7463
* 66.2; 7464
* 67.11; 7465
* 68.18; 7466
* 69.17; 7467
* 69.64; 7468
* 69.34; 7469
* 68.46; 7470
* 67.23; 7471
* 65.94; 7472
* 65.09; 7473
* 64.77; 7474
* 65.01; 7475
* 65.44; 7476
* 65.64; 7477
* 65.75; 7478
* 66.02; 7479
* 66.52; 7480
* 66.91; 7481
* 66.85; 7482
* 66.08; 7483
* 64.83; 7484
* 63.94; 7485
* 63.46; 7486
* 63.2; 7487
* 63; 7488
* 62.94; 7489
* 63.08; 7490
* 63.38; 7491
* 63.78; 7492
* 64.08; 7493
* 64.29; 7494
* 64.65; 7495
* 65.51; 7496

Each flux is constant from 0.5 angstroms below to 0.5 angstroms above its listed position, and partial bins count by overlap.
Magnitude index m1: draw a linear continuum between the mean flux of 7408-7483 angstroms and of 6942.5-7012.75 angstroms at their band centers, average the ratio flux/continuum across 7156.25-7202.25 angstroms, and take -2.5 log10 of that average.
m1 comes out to 0.02 mag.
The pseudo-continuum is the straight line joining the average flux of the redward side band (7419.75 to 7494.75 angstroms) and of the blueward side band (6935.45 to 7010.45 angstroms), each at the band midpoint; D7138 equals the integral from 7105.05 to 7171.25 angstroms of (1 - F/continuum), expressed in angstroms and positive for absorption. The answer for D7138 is 0.6 angstroms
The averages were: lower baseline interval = 71.6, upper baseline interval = 66.3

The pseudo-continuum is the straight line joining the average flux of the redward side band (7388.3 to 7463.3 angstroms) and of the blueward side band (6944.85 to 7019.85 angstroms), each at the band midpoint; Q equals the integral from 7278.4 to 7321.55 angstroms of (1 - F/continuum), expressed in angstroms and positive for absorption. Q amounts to 0.4 angstroms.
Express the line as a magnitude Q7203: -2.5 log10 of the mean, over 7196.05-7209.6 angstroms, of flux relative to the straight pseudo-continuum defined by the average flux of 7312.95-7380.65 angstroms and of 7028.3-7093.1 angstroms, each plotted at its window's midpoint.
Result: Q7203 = 0.06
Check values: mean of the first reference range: 70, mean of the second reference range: 67.7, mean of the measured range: 65.4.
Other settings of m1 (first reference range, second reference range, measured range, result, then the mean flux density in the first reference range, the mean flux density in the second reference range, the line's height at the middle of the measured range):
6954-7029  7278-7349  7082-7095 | 0.01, 70.9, 67.3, 69.8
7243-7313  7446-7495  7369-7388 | 0.00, 68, 66.1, 67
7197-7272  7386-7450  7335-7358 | -0.01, 68.4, 66.7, 67.3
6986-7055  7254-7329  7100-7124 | 0.00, 70.7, 67.6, 69.7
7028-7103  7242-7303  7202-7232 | 0.01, 70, 68.1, 68.6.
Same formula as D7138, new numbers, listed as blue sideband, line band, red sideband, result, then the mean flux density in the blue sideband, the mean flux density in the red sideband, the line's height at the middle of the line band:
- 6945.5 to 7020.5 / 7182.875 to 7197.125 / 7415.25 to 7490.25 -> 0.52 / 71.1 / 66.6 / 69.1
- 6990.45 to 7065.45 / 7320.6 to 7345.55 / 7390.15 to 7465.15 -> 0.23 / 70.6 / 66.9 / 67.8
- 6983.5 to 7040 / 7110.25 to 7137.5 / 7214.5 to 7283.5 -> 0.28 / 70.9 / 68.8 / 69.9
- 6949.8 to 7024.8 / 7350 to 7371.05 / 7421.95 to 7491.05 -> -0.24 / 70.9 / 66.5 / 67.4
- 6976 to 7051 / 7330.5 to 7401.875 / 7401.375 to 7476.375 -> 0.27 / 71.1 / 66.9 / 67.6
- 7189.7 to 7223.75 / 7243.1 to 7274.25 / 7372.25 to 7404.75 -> -0.90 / 67.1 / 66.8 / 67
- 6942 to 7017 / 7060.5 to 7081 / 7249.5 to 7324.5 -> 0.33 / 71.3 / 67.8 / 70.3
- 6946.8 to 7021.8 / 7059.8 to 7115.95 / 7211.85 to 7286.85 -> 0.56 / 71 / 68.8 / 70.1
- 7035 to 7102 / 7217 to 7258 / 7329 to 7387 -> -0.37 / 69.8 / 67.5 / 68.5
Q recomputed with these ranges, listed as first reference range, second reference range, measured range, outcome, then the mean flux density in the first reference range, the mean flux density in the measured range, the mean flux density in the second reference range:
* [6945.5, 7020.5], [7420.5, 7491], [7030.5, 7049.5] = -0.1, 71.1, 71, 66.4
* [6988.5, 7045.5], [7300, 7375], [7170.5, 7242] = 1.0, 70.8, 68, 67.6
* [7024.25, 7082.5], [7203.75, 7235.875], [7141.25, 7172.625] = 0.1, 70.2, 68.9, 68.4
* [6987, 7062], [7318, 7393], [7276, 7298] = 0.2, 70.7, 67.4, 67.3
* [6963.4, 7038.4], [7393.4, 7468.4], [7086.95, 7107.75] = 0.0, 71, 70.3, 67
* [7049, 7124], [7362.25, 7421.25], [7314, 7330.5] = 0.1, 69.5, 67.3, 67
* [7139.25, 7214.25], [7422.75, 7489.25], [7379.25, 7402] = 0.3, 68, 66.1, 66.6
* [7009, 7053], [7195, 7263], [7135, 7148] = 0.0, 70.7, 69.3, 68.3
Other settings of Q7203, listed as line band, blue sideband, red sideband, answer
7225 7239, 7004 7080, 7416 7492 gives -0.008 mag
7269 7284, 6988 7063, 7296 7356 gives 0.003 mag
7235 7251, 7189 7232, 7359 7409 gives -0.033 mag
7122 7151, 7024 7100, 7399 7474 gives 0.007 mag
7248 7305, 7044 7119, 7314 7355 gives 0.003 mag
